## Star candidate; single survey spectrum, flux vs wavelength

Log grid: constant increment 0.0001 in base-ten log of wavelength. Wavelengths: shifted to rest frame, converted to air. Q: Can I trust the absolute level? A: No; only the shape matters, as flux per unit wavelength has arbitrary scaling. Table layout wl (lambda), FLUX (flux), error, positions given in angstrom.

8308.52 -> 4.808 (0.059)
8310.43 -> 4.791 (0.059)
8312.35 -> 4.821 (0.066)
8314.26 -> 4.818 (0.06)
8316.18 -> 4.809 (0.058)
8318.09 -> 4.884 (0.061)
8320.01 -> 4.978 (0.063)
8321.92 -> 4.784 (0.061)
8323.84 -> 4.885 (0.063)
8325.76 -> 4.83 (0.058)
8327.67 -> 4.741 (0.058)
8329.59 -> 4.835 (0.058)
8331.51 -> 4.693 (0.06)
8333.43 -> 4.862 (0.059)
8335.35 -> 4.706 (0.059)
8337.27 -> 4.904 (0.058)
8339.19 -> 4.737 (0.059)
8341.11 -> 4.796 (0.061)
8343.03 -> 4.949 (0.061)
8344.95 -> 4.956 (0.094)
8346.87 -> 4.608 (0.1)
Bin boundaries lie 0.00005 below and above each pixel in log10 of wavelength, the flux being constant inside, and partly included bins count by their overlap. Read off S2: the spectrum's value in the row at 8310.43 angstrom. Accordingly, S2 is 4.791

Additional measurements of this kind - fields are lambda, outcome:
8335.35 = 4.706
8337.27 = 4.904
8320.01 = 4.978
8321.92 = 4.784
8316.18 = 4.809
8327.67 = 4.741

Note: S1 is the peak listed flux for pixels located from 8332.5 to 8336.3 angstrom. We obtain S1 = 4.862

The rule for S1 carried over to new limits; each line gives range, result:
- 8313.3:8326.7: 4.978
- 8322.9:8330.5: 4.885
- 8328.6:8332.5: 4.835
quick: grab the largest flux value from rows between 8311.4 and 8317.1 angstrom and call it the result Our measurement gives 4.821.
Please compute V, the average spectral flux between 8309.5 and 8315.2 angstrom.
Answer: 4.81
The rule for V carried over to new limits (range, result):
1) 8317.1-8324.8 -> 4.88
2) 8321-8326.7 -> 4.83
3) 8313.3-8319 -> 4.84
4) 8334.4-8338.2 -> 4.8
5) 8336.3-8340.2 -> 4.82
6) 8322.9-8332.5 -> 4.8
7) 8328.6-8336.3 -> 4.77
